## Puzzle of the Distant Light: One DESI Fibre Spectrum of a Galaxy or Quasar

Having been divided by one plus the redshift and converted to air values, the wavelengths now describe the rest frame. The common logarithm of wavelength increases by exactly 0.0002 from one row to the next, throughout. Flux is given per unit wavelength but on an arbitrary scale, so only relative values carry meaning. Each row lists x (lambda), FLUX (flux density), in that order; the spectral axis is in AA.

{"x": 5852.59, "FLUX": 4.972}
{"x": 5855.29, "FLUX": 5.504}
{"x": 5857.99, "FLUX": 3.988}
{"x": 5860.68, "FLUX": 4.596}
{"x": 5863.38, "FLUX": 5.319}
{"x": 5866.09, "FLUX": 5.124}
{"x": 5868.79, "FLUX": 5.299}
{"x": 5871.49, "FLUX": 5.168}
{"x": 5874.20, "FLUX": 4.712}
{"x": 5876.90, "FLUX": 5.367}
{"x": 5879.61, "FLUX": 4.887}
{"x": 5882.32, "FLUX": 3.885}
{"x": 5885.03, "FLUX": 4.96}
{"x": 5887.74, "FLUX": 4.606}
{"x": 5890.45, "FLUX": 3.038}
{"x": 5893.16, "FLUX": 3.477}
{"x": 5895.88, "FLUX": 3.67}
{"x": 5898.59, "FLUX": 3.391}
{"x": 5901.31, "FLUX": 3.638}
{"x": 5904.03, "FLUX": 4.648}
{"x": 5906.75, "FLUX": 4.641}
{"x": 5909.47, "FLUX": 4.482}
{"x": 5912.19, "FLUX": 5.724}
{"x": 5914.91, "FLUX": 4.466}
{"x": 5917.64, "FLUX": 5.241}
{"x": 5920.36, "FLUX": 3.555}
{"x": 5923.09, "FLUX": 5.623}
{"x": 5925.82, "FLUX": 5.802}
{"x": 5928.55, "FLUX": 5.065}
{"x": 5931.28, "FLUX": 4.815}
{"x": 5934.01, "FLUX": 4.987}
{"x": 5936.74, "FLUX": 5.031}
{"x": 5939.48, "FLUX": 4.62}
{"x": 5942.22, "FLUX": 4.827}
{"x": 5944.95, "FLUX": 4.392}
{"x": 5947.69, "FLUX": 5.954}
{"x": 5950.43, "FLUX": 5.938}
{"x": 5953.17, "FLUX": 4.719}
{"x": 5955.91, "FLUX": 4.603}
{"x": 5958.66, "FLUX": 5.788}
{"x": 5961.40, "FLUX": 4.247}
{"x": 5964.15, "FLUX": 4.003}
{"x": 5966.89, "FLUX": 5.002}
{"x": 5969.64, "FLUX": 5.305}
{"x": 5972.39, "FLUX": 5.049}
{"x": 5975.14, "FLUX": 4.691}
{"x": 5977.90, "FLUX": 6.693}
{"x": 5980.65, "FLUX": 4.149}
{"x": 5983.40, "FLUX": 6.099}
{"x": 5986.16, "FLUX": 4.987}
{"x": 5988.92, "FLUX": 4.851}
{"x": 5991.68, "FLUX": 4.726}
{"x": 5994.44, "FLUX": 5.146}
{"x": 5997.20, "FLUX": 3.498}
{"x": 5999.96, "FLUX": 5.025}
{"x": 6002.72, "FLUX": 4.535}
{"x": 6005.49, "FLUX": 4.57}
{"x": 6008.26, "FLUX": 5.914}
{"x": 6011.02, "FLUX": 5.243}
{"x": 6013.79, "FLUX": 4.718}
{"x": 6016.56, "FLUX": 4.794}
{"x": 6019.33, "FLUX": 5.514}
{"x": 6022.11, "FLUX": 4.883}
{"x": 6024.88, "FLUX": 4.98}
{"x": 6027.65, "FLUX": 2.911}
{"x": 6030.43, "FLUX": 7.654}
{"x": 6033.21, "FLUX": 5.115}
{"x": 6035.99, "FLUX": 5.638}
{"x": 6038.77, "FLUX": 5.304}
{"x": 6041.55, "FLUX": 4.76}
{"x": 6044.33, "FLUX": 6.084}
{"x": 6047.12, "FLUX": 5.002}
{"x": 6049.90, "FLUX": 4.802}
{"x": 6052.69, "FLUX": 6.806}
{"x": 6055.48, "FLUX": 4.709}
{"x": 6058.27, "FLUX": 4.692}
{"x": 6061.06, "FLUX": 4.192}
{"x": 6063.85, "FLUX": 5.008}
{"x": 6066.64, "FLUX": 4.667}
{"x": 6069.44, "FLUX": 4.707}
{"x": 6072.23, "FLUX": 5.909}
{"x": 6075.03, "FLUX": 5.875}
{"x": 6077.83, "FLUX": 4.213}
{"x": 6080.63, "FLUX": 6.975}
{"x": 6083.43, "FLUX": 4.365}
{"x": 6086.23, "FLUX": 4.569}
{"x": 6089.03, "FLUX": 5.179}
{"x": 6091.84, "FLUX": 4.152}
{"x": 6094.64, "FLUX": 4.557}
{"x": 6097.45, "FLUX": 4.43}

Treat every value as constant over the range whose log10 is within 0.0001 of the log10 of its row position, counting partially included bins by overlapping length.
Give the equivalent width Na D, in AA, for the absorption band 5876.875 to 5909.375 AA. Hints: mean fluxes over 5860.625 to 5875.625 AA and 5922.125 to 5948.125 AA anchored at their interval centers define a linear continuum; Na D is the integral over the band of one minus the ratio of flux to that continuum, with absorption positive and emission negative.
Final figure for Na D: 5.94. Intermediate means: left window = 5.07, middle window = 4.15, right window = 5.07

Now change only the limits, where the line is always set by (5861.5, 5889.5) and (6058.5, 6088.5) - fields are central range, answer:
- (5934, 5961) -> -0.61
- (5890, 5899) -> 2.71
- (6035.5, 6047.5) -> -0.84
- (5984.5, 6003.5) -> 1.05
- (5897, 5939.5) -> 1.70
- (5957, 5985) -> -0.74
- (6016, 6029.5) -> 0.79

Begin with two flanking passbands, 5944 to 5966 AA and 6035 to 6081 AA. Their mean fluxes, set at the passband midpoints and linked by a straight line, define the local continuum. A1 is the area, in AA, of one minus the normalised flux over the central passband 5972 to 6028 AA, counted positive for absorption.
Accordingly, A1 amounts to 1.50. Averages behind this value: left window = 4.97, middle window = 4.94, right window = 5.21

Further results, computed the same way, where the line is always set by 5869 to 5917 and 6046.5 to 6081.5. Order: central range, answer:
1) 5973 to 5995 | -1.5 AA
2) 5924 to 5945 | -1.7 AA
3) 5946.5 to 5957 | -1.4 AA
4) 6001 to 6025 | -0.3 AA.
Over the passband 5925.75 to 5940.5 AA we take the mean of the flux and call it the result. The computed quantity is 5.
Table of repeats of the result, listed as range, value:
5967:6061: 5.1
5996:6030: 4.81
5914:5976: 4.95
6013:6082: 5.2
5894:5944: 4.67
